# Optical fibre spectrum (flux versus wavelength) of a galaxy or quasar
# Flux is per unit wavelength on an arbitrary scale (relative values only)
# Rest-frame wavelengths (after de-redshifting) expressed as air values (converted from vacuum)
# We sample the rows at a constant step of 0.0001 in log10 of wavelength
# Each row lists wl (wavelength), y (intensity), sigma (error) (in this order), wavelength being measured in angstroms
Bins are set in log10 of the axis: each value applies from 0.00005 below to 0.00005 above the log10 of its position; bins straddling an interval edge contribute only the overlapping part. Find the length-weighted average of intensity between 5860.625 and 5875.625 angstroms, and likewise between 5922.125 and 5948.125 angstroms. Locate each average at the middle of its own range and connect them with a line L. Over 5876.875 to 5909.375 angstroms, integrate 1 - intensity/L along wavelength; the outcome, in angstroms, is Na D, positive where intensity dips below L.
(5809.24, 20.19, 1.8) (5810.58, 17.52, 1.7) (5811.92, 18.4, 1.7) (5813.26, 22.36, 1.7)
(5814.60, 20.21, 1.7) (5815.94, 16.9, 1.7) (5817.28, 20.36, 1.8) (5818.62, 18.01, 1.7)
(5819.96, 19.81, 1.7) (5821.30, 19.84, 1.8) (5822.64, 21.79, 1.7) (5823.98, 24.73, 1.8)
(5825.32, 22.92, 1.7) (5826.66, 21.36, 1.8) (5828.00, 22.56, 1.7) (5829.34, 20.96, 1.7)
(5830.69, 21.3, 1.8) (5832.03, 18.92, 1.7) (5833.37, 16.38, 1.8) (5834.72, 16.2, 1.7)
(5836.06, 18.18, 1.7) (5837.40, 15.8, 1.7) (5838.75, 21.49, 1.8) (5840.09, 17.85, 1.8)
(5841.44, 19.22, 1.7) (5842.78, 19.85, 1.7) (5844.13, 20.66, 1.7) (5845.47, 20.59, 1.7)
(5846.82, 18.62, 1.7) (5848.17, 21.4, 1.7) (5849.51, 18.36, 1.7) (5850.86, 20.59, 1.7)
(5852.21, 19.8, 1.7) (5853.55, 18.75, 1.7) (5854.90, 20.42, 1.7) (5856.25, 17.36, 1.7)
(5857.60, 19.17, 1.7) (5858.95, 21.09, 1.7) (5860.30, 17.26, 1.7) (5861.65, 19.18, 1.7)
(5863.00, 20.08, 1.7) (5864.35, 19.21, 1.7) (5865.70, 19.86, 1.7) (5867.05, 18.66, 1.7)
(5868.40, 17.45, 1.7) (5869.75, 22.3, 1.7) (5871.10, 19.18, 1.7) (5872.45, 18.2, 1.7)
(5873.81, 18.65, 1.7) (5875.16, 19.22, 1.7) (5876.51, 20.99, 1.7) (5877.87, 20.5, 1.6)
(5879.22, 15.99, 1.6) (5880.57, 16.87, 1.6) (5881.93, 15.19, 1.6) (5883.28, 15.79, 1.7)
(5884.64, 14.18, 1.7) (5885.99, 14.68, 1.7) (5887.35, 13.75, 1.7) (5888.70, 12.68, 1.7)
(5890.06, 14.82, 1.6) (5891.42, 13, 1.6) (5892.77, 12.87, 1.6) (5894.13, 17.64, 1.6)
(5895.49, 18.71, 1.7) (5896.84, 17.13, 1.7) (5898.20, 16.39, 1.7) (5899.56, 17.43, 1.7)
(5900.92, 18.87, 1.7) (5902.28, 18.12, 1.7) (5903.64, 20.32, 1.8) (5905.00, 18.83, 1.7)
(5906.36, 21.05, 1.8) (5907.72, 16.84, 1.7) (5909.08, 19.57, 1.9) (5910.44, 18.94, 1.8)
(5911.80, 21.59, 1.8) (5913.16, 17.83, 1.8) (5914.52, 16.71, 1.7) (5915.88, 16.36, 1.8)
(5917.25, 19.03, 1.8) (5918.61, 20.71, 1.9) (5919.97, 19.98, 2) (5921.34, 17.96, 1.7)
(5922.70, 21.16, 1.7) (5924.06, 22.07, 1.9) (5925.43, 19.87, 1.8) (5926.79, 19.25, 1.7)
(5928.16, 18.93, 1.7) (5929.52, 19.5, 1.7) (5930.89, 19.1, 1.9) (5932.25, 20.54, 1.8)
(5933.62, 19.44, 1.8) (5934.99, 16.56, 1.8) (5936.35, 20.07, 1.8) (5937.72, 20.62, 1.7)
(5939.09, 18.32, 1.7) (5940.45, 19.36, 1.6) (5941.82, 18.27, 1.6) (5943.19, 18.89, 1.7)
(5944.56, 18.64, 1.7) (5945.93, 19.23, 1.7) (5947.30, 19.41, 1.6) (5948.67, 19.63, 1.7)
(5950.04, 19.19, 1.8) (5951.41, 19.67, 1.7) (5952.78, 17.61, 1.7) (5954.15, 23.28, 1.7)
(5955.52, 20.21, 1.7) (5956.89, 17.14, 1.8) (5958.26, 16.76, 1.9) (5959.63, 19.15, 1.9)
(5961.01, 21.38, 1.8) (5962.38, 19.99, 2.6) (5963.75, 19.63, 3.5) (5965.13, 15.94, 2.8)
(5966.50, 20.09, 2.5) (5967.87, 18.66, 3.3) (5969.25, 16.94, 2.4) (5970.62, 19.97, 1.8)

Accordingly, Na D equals 4.3 angstroms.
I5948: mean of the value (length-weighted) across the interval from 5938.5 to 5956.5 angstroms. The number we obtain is 19.3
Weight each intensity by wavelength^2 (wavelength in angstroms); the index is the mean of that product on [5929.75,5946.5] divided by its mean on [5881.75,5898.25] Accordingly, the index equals 1.29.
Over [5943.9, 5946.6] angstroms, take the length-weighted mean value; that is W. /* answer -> 18.9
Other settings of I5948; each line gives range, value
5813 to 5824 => 20.1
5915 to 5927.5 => 19.5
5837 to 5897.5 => 18.1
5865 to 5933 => 18.1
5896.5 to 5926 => 19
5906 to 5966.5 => 19.2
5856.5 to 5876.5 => 19.3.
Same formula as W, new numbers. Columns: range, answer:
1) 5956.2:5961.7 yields 18.6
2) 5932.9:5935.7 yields 18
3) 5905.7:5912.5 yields 19.6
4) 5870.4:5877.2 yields 19.2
